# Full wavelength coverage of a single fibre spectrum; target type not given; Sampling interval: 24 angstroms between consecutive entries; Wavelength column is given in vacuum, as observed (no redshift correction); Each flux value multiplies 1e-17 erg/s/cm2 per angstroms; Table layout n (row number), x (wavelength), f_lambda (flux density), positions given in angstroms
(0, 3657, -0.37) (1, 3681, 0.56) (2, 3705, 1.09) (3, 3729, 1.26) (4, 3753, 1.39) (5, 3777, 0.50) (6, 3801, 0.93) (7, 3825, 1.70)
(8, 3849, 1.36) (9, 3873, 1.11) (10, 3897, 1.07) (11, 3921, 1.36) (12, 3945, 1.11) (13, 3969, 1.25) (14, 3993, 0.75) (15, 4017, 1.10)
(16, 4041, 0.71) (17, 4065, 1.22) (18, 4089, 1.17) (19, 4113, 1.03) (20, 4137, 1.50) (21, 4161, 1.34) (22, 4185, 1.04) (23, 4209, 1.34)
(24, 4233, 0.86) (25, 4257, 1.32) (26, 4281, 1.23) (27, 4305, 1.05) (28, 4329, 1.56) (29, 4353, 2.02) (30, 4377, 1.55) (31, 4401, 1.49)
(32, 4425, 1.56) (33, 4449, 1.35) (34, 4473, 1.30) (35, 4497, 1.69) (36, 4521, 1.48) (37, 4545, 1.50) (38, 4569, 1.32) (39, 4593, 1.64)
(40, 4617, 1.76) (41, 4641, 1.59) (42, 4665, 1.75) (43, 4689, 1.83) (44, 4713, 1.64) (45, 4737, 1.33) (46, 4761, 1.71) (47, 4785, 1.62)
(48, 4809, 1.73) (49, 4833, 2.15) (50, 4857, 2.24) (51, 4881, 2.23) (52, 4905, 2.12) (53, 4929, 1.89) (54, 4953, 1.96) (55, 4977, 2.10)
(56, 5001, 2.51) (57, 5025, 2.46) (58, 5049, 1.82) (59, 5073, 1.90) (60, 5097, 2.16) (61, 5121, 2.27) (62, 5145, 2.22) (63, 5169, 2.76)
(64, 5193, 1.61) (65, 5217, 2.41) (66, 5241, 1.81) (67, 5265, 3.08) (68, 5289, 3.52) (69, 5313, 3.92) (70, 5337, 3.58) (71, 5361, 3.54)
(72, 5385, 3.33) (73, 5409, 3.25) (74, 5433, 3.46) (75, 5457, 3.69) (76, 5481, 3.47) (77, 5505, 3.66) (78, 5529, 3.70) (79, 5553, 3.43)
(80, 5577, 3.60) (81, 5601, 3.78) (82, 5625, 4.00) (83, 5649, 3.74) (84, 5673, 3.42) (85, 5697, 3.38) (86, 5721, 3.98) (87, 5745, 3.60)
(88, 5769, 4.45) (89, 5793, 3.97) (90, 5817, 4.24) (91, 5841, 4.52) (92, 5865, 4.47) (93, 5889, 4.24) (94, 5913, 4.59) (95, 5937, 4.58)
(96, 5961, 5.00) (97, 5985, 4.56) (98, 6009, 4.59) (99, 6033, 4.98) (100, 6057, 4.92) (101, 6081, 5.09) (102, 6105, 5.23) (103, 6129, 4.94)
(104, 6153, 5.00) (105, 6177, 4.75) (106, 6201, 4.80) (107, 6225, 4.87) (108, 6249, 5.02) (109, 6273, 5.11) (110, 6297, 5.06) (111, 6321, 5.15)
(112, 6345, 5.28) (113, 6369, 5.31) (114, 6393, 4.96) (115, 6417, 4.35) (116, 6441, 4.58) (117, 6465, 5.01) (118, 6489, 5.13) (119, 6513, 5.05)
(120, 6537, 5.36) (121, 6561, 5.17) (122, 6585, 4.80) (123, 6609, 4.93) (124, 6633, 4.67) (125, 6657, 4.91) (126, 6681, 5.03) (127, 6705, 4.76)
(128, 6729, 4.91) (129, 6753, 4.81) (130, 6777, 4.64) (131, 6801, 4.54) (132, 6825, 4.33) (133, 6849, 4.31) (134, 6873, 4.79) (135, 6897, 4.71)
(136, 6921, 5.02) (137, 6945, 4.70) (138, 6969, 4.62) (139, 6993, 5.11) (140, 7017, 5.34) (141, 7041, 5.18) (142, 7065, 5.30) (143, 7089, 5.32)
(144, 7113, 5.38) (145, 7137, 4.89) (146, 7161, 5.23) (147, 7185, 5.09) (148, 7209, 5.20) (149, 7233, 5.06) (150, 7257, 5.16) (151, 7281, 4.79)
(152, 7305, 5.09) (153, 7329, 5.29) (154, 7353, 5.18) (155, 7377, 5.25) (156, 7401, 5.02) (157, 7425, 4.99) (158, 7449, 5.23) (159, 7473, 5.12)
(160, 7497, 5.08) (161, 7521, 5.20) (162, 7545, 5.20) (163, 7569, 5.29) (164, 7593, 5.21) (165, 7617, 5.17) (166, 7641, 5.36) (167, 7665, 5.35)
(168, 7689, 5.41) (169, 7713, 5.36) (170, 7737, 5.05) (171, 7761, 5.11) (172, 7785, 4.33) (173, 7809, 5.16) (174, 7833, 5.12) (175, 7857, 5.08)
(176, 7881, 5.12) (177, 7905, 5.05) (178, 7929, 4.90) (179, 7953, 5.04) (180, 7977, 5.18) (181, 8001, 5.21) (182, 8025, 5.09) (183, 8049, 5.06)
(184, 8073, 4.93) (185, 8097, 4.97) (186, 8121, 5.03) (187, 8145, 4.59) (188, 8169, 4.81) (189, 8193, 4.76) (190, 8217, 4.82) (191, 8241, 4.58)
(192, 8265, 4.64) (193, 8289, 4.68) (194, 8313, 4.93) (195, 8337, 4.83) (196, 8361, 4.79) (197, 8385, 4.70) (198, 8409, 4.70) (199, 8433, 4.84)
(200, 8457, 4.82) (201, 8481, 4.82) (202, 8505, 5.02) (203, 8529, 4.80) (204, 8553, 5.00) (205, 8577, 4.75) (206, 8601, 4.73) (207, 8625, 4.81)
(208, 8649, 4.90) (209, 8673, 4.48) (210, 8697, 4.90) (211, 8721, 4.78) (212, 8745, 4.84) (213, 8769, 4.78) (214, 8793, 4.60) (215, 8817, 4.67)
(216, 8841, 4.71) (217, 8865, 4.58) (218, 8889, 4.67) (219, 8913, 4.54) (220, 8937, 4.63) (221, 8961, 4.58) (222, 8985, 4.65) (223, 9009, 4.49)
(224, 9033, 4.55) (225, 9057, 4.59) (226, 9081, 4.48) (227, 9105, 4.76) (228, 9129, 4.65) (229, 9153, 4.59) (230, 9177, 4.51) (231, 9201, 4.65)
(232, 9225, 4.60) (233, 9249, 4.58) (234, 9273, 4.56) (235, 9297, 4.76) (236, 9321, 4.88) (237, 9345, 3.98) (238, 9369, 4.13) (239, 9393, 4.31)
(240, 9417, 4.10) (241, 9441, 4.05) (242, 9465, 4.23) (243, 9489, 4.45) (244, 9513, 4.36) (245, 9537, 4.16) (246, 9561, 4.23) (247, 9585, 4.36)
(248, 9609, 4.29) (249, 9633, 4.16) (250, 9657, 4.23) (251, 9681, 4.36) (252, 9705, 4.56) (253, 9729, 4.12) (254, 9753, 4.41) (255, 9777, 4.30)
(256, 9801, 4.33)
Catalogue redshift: 0.321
